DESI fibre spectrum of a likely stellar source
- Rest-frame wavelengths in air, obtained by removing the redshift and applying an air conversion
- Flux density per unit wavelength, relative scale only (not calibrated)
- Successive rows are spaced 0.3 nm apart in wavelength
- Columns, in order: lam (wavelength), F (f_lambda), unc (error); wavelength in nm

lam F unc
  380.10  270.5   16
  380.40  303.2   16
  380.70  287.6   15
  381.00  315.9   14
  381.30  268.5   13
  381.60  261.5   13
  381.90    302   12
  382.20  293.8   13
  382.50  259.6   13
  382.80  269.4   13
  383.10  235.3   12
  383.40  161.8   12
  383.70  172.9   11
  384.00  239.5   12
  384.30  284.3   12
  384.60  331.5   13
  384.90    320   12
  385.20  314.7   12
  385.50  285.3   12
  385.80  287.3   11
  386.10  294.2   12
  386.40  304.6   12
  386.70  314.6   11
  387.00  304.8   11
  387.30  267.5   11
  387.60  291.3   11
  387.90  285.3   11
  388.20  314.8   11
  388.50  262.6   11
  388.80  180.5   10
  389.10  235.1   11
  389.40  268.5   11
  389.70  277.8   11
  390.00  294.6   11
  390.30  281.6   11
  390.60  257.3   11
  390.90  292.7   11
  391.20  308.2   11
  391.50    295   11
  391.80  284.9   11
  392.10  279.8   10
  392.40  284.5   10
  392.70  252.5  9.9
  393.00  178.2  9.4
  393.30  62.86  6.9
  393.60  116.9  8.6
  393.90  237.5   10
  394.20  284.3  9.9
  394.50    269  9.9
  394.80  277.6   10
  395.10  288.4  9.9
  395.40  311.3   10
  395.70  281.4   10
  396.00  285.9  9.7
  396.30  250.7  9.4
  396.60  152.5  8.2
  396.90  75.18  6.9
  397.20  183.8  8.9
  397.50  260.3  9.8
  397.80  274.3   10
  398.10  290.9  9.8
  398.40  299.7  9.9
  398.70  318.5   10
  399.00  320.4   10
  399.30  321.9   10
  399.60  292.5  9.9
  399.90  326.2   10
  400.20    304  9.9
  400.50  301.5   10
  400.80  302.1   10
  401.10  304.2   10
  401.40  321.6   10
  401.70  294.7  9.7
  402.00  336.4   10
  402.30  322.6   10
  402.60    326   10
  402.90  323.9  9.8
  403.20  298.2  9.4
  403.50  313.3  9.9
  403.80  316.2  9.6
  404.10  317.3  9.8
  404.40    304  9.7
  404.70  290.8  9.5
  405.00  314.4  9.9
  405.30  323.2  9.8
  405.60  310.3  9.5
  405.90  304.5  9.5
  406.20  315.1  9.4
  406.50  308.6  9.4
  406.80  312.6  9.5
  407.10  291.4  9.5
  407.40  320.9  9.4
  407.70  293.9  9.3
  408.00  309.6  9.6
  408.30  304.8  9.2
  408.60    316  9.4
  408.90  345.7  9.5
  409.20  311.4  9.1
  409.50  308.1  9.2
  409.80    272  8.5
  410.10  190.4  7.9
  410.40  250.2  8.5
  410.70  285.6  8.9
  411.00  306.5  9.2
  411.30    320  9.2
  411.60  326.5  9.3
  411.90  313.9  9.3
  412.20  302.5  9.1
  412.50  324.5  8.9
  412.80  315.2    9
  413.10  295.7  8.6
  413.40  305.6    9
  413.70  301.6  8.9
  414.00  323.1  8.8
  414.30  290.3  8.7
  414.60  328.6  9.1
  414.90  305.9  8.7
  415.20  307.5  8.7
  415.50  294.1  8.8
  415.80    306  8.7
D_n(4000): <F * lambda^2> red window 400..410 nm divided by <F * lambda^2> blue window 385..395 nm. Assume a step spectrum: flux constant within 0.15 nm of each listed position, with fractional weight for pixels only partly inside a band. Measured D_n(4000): 1.26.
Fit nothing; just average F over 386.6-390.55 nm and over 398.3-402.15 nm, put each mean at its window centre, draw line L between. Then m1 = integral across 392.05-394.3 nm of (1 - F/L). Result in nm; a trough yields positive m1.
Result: 0.633 nm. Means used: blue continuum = 274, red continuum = 311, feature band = 207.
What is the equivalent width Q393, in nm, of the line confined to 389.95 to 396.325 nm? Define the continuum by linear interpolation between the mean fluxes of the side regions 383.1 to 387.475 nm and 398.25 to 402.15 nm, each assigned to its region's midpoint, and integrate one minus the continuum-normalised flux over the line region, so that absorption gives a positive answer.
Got 0.797 nm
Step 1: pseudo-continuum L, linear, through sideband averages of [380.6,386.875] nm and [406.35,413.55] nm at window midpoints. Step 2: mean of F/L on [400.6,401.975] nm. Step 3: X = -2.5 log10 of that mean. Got -0.05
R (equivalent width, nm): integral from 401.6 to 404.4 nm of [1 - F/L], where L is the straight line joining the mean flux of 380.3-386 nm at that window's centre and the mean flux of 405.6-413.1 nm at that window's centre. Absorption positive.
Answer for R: -0.20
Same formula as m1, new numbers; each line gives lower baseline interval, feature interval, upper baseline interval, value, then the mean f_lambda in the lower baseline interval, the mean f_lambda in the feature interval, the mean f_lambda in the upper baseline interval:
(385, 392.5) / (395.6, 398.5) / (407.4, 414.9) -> 0.57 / 283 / 234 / 302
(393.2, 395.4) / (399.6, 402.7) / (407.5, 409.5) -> -0.49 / 229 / 313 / 313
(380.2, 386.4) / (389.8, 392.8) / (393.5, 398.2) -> -0.36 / 275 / 284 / 241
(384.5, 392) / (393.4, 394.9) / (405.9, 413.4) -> 0.31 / 286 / 230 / 302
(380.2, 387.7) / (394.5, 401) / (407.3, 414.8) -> 0.41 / 279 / 273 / 302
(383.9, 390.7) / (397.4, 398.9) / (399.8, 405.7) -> 0.06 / 283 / 291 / 312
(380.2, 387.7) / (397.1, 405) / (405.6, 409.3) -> -0.03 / 279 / 303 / 311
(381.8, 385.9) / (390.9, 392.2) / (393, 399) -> -0.23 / 268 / 293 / 239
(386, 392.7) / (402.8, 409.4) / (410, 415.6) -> -0.37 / 280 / 311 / 300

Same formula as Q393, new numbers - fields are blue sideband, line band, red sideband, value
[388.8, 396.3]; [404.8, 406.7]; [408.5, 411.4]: -0.205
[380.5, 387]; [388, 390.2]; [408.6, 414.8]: 0.148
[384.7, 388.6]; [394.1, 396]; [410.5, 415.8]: 0.095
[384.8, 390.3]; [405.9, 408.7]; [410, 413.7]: -0.132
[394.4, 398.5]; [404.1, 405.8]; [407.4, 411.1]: -0.192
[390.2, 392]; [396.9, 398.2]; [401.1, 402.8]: 0.322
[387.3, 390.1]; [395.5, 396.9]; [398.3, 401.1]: 0.324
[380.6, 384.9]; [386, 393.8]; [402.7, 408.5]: 0.486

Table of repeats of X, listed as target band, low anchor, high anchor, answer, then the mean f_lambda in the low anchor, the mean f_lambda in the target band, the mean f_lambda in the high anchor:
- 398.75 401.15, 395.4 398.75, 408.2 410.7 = -0.216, 244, 310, 287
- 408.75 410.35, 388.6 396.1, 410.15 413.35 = 0.045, 255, 283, 301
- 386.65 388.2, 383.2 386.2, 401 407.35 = -0.073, 268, 293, 312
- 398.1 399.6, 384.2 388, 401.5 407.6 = -0.008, 299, 310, 312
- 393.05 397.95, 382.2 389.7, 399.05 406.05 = 0.294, 271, 225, 312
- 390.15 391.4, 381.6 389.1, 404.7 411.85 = -0.021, 273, 285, 302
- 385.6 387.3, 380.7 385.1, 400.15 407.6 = -0.089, 267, 298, 311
